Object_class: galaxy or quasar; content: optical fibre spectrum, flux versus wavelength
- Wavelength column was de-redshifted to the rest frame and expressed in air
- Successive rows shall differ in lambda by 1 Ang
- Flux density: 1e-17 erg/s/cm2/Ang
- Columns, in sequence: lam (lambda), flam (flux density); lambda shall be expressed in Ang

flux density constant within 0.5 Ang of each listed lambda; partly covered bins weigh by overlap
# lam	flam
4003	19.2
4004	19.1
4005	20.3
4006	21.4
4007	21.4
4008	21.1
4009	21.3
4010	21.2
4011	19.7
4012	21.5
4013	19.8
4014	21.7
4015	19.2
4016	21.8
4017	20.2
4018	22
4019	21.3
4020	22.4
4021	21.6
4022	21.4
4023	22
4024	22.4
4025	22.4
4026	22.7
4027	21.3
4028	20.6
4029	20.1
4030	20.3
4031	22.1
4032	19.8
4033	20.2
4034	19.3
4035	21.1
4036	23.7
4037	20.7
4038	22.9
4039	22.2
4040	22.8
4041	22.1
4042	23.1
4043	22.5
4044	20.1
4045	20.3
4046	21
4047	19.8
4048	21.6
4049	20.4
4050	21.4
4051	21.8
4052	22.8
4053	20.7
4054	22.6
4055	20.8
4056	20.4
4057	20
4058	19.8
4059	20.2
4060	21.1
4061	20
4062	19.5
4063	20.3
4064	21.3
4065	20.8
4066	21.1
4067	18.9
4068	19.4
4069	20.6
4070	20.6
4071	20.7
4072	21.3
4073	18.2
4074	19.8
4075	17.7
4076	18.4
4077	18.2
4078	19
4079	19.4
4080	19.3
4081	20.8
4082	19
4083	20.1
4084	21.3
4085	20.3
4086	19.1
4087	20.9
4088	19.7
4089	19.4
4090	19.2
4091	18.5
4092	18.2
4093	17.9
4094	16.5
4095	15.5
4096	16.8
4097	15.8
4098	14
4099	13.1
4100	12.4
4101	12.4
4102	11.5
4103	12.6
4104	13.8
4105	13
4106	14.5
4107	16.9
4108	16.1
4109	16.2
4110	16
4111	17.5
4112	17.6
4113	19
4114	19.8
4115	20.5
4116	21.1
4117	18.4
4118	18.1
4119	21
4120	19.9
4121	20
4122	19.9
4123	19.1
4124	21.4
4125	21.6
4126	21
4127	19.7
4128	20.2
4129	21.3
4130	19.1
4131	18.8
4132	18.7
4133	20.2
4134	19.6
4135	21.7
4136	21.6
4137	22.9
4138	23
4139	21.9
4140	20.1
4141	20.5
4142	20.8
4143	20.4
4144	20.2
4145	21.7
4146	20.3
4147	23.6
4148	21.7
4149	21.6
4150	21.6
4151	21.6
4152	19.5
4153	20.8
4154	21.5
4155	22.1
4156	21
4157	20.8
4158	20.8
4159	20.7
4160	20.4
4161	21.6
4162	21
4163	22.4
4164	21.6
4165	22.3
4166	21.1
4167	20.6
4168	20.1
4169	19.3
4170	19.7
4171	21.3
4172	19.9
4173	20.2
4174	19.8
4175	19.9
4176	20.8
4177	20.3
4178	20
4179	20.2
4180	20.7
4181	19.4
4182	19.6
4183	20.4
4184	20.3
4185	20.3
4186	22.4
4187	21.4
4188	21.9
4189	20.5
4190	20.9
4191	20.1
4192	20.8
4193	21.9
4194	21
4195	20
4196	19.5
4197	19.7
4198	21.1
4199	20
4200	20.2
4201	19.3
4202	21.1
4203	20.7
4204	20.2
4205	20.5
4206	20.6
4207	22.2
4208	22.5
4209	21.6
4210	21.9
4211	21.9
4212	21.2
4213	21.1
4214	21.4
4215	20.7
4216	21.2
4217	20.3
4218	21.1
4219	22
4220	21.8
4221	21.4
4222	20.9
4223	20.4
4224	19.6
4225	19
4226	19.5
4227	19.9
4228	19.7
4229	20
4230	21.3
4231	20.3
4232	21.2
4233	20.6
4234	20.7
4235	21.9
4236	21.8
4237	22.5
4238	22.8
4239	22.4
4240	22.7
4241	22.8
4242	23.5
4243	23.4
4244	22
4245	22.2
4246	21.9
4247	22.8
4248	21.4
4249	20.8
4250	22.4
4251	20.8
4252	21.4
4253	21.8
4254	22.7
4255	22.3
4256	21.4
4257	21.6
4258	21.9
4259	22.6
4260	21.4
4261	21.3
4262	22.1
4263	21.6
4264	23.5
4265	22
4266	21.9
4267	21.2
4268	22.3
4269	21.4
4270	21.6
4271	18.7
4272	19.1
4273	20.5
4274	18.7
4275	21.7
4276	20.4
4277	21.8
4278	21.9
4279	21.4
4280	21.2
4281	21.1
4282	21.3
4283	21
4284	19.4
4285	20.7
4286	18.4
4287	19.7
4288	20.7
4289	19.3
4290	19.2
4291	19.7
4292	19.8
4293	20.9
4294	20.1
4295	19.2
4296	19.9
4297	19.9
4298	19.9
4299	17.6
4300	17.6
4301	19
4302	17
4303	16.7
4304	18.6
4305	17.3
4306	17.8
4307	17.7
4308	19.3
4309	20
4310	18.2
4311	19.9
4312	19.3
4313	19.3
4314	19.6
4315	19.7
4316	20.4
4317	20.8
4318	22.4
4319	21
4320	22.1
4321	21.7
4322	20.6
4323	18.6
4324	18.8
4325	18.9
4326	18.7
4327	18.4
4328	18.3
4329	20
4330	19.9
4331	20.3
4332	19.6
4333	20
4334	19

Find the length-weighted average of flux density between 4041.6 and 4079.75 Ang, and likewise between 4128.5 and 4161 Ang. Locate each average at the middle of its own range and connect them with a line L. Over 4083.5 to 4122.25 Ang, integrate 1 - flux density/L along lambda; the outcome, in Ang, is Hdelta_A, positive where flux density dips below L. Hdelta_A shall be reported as 6.4 Ang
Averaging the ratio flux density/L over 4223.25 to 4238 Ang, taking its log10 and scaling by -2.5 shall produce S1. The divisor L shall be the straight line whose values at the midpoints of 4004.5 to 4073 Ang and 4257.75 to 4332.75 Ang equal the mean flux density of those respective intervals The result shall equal -0.02 mag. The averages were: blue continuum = 21.1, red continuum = 20.1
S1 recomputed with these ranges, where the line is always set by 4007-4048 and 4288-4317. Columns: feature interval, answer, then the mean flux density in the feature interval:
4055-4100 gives 0.10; 19.1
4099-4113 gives 0.37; 14.8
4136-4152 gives -0.05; 21.4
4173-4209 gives -0.03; 20.6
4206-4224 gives -0.08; 21.3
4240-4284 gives -0.11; 21.6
